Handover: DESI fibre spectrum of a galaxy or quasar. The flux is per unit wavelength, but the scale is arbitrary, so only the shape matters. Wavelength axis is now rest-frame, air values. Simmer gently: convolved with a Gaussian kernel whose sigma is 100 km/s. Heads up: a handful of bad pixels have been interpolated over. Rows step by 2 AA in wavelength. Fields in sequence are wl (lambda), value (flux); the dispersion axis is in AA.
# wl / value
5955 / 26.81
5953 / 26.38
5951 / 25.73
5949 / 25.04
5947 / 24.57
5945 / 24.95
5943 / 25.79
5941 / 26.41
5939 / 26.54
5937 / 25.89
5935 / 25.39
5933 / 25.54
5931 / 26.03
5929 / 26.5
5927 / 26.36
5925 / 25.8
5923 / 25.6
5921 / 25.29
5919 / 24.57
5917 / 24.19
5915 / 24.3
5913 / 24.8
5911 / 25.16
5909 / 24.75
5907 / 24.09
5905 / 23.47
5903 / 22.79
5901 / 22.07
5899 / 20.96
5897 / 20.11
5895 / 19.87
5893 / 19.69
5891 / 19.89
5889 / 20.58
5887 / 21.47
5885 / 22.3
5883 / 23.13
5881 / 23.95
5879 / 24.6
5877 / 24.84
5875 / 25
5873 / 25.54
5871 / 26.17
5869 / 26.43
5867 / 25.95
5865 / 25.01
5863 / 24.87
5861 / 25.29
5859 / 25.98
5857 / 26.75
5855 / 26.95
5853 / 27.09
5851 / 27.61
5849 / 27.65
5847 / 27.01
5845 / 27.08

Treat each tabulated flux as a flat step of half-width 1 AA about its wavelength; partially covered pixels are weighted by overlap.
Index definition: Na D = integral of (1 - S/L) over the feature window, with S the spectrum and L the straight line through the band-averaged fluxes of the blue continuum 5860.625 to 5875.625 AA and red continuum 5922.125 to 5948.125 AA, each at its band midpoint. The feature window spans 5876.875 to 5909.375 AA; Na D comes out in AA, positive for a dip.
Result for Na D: 4.4 AA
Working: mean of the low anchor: 25.6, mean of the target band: 22.2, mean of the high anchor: 25.8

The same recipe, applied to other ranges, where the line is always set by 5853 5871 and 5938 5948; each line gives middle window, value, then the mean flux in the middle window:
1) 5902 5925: 1.12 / 24.5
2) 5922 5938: -0.11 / 25.9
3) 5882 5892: 1.70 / 21.5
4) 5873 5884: 0.64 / 24.4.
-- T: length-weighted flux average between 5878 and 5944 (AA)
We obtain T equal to 23.9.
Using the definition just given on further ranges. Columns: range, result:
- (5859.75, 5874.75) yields 25.6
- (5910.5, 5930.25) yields 25.3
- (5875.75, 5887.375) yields 23.5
